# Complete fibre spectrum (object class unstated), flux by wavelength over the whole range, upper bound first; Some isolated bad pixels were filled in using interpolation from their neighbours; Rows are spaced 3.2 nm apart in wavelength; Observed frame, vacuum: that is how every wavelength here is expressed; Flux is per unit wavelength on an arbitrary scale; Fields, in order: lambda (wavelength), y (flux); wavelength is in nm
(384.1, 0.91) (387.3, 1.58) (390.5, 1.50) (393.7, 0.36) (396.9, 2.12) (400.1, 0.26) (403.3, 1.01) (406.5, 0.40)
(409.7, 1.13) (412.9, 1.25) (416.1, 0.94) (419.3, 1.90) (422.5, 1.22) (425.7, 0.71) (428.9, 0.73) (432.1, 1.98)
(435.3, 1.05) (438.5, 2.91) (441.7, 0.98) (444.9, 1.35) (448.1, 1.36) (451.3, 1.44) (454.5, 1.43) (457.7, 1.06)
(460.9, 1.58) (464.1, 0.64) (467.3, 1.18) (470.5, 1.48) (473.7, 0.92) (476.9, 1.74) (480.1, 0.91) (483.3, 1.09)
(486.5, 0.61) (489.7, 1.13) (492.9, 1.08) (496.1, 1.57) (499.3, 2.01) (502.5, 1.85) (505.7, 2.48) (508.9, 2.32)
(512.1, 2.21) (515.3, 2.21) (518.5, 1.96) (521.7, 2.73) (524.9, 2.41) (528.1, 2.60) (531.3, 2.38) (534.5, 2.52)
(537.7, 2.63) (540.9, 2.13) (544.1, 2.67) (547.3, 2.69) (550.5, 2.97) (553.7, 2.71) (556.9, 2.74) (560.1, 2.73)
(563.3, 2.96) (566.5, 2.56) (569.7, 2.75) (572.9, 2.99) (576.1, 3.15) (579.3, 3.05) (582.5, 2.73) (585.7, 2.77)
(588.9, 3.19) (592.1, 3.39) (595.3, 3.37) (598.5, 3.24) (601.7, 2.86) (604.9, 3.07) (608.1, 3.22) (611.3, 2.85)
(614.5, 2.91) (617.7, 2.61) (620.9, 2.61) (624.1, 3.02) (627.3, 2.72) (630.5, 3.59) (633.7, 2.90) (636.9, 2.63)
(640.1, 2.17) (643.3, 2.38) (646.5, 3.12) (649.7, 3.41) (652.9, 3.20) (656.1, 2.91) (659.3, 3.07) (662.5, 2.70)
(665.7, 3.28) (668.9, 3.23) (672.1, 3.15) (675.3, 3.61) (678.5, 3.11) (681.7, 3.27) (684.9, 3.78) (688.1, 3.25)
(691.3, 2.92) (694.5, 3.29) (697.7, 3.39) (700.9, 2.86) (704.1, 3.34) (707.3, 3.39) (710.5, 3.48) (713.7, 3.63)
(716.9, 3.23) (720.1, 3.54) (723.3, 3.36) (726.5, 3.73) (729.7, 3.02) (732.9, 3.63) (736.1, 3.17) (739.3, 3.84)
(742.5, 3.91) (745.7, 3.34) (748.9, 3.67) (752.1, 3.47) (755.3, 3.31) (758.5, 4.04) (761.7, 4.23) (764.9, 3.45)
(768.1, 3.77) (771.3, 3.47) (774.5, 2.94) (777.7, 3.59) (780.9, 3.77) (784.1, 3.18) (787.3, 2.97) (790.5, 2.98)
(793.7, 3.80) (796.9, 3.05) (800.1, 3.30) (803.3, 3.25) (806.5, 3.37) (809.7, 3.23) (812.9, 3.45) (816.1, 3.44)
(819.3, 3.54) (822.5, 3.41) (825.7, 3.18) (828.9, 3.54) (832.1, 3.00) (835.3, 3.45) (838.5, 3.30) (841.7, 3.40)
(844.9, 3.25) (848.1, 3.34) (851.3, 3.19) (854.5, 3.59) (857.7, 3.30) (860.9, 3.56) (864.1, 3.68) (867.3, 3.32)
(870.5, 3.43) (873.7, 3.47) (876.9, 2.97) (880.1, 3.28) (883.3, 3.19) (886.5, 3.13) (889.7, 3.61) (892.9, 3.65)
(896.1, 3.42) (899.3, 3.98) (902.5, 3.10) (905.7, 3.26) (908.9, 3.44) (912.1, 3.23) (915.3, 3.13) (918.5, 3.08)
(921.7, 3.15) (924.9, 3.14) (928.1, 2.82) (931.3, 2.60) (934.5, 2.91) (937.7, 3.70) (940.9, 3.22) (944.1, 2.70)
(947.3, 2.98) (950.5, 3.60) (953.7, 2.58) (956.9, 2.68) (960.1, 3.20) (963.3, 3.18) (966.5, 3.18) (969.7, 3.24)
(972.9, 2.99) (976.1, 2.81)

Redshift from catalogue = 0.238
